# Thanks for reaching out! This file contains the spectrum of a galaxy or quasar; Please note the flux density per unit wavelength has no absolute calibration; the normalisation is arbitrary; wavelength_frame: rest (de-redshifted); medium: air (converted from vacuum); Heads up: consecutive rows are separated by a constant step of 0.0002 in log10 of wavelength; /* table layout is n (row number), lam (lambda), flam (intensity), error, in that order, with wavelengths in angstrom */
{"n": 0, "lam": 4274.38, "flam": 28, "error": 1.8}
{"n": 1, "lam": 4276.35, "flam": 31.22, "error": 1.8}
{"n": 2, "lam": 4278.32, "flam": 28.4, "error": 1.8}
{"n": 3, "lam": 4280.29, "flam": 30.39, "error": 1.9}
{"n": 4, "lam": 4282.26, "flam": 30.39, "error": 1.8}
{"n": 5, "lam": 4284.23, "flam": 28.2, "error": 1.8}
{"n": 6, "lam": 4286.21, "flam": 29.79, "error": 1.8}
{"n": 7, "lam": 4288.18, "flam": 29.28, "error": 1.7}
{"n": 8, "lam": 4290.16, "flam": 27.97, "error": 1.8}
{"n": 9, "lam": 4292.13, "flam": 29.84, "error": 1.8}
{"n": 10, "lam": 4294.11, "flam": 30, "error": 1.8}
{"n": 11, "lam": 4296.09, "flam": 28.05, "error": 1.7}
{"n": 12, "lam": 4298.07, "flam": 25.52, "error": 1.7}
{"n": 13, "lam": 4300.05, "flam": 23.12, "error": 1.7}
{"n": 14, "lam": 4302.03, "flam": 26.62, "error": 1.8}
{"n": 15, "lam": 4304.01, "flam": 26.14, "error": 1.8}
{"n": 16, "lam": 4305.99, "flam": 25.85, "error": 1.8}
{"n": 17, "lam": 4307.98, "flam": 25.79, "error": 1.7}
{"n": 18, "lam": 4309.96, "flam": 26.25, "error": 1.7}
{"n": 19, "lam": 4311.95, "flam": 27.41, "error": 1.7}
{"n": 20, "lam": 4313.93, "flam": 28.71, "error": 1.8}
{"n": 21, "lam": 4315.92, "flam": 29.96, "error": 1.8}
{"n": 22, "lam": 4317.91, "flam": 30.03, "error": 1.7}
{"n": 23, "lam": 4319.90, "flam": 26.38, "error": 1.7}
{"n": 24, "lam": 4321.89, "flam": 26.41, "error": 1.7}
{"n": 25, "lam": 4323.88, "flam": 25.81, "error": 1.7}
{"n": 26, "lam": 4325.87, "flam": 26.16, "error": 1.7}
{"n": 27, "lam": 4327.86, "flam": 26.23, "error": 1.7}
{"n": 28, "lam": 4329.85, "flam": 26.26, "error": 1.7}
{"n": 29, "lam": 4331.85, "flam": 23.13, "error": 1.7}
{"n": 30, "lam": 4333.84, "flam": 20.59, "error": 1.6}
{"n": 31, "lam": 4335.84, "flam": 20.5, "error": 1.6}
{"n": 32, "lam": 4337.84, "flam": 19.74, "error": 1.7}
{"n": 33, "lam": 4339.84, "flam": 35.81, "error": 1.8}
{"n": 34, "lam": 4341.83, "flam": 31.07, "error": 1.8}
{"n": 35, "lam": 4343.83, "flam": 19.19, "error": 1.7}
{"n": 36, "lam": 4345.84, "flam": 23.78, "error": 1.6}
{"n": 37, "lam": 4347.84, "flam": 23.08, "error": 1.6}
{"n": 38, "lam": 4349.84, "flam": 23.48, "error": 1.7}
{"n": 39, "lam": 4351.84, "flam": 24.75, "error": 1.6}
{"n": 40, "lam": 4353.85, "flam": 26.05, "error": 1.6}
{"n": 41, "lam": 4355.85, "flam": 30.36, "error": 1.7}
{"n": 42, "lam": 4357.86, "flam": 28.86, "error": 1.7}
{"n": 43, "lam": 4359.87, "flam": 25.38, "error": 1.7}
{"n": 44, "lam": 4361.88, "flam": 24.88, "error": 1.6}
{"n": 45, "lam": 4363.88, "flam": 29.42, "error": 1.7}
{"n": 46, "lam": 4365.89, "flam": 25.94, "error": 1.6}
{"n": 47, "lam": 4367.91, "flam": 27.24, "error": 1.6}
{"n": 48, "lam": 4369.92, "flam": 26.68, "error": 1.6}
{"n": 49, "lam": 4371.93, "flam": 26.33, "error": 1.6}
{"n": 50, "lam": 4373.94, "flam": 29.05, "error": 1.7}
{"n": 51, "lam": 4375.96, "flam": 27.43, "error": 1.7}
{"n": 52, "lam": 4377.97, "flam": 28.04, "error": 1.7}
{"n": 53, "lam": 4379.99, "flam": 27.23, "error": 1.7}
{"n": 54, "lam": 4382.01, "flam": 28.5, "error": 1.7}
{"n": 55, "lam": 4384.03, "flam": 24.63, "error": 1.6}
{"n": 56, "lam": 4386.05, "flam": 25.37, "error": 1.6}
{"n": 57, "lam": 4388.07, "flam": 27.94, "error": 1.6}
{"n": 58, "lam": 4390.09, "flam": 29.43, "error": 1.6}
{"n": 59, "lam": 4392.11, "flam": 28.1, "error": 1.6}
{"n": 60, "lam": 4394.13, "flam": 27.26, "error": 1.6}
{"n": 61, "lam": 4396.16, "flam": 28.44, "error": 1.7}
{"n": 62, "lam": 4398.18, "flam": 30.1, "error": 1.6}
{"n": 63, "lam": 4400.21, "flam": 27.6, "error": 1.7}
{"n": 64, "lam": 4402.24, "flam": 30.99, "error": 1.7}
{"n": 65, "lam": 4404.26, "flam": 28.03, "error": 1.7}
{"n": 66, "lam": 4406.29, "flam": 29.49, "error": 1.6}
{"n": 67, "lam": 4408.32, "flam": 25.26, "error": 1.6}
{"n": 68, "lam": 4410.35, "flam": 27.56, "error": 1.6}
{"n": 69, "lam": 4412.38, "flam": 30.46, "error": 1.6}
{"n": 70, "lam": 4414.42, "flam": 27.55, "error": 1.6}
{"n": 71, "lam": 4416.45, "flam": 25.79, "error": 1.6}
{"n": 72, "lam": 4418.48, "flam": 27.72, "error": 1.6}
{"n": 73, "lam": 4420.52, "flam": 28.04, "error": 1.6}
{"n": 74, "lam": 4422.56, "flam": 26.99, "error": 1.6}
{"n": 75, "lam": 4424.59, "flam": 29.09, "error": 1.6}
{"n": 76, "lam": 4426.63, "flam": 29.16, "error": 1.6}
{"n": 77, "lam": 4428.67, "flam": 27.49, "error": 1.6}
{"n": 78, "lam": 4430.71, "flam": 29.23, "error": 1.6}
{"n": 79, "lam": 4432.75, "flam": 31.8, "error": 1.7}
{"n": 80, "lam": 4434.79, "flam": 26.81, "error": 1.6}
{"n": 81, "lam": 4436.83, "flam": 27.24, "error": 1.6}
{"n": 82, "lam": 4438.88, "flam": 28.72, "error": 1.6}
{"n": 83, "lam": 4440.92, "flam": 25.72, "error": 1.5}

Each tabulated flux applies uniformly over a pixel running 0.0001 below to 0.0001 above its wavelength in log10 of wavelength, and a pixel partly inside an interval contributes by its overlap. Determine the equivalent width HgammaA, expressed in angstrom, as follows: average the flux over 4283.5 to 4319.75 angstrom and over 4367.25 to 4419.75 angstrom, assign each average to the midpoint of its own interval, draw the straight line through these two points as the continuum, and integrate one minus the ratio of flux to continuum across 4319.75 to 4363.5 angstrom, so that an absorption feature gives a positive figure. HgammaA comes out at 3.7 angstrom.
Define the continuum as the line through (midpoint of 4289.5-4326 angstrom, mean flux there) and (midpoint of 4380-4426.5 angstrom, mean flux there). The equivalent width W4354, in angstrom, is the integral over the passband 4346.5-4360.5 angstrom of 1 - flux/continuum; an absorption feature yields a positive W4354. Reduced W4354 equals 0.8 angstrom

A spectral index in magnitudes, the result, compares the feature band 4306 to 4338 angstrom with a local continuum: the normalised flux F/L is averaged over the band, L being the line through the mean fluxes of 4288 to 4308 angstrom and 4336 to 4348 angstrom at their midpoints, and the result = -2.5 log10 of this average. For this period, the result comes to 0.02 mag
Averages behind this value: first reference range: 27.1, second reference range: 25.3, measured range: 25.7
